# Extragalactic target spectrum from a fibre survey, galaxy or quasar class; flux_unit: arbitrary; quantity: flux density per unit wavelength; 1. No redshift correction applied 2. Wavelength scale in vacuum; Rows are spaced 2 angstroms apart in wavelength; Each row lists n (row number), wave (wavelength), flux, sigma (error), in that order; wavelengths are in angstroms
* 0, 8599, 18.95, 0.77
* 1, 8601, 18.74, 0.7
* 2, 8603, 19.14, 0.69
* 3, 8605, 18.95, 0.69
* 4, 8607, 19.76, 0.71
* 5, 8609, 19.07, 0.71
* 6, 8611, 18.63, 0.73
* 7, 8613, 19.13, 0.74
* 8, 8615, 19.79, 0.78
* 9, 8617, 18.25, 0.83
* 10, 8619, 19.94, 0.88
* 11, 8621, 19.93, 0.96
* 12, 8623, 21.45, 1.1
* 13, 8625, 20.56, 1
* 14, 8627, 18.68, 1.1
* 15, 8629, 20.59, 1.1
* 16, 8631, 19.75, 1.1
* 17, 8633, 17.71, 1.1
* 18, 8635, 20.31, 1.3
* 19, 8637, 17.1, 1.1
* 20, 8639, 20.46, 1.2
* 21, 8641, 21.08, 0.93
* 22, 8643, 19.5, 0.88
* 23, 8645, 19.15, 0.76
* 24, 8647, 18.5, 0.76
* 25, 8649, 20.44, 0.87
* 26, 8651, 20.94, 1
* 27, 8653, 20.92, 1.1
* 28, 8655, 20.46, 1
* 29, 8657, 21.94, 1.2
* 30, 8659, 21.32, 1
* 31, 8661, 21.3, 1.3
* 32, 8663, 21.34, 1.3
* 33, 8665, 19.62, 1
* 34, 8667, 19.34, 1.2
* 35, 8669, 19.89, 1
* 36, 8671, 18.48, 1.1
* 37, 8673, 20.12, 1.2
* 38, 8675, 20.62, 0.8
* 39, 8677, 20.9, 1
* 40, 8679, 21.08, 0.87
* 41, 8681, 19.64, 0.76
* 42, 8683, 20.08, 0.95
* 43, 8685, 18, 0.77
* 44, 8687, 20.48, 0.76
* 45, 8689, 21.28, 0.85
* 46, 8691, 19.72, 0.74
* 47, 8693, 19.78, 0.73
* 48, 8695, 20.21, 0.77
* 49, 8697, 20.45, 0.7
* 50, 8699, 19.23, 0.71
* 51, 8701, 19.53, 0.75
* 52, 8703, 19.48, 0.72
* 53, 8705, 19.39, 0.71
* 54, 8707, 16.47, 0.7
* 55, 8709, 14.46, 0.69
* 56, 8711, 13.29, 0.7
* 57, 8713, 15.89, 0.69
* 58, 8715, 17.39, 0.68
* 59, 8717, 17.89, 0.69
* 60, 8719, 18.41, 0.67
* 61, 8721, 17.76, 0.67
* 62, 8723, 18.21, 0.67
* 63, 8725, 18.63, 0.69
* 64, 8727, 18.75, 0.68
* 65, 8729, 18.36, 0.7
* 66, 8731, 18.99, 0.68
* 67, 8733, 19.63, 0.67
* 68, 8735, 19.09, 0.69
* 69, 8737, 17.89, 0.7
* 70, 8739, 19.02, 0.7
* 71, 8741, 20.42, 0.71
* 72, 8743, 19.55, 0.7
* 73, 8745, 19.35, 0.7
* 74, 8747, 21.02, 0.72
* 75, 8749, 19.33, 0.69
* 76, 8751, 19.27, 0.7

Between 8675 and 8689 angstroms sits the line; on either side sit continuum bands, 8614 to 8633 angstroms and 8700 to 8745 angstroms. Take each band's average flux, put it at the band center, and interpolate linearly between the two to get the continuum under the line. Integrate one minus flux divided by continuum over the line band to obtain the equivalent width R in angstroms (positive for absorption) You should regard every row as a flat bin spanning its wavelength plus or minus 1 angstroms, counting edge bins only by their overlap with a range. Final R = -1.0 angstroms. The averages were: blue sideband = 19.8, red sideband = 18.1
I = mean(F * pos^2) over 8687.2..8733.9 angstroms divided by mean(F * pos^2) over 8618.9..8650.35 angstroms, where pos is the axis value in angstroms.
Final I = 0.95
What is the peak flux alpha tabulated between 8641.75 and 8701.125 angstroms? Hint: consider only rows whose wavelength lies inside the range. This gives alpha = 21.94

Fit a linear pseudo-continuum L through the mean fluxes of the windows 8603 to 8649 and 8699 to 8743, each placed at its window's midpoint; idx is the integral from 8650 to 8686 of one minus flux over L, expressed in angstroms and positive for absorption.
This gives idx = -2.8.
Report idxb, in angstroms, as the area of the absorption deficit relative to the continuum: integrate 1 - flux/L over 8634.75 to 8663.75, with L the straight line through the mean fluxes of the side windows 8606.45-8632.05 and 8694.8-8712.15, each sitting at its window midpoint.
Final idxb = -1.9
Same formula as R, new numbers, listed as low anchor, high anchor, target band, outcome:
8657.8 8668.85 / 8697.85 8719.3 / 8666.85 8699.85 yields -1.5 angstroms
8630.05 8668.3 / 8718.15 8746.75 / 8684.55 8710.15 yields 0.4 angstroms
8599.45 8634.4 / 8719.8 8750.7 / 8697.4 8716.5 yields 1.8 angstroms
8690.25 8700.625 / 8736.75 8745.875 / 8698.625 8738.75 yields 3.4 angstroms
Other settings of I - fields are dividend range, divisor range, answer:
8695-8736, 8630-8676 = 0.92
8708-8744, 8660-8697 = 0.90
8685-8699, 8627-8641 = 1.05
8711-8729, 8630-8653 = 0.92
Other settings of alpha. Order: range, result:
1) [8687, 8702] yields 21.28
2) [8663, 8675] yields 21.34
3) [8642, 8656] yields 20.94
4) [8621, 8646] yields 21.45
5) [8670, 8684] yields 21.08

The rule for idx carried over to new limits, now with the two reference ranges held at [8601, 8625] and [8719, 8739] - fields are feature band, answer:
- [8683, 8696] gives -0.71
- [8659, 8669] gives -0.71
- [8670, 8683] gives -0.78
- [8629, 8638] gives 0.18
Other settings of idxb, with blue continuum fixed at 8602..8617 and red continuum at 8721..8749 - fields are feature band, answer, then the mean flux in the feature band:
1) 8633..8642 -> -0.18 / 19.5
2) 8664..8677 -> -0.44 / 19.8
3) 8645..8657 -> -0.73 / 20.3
